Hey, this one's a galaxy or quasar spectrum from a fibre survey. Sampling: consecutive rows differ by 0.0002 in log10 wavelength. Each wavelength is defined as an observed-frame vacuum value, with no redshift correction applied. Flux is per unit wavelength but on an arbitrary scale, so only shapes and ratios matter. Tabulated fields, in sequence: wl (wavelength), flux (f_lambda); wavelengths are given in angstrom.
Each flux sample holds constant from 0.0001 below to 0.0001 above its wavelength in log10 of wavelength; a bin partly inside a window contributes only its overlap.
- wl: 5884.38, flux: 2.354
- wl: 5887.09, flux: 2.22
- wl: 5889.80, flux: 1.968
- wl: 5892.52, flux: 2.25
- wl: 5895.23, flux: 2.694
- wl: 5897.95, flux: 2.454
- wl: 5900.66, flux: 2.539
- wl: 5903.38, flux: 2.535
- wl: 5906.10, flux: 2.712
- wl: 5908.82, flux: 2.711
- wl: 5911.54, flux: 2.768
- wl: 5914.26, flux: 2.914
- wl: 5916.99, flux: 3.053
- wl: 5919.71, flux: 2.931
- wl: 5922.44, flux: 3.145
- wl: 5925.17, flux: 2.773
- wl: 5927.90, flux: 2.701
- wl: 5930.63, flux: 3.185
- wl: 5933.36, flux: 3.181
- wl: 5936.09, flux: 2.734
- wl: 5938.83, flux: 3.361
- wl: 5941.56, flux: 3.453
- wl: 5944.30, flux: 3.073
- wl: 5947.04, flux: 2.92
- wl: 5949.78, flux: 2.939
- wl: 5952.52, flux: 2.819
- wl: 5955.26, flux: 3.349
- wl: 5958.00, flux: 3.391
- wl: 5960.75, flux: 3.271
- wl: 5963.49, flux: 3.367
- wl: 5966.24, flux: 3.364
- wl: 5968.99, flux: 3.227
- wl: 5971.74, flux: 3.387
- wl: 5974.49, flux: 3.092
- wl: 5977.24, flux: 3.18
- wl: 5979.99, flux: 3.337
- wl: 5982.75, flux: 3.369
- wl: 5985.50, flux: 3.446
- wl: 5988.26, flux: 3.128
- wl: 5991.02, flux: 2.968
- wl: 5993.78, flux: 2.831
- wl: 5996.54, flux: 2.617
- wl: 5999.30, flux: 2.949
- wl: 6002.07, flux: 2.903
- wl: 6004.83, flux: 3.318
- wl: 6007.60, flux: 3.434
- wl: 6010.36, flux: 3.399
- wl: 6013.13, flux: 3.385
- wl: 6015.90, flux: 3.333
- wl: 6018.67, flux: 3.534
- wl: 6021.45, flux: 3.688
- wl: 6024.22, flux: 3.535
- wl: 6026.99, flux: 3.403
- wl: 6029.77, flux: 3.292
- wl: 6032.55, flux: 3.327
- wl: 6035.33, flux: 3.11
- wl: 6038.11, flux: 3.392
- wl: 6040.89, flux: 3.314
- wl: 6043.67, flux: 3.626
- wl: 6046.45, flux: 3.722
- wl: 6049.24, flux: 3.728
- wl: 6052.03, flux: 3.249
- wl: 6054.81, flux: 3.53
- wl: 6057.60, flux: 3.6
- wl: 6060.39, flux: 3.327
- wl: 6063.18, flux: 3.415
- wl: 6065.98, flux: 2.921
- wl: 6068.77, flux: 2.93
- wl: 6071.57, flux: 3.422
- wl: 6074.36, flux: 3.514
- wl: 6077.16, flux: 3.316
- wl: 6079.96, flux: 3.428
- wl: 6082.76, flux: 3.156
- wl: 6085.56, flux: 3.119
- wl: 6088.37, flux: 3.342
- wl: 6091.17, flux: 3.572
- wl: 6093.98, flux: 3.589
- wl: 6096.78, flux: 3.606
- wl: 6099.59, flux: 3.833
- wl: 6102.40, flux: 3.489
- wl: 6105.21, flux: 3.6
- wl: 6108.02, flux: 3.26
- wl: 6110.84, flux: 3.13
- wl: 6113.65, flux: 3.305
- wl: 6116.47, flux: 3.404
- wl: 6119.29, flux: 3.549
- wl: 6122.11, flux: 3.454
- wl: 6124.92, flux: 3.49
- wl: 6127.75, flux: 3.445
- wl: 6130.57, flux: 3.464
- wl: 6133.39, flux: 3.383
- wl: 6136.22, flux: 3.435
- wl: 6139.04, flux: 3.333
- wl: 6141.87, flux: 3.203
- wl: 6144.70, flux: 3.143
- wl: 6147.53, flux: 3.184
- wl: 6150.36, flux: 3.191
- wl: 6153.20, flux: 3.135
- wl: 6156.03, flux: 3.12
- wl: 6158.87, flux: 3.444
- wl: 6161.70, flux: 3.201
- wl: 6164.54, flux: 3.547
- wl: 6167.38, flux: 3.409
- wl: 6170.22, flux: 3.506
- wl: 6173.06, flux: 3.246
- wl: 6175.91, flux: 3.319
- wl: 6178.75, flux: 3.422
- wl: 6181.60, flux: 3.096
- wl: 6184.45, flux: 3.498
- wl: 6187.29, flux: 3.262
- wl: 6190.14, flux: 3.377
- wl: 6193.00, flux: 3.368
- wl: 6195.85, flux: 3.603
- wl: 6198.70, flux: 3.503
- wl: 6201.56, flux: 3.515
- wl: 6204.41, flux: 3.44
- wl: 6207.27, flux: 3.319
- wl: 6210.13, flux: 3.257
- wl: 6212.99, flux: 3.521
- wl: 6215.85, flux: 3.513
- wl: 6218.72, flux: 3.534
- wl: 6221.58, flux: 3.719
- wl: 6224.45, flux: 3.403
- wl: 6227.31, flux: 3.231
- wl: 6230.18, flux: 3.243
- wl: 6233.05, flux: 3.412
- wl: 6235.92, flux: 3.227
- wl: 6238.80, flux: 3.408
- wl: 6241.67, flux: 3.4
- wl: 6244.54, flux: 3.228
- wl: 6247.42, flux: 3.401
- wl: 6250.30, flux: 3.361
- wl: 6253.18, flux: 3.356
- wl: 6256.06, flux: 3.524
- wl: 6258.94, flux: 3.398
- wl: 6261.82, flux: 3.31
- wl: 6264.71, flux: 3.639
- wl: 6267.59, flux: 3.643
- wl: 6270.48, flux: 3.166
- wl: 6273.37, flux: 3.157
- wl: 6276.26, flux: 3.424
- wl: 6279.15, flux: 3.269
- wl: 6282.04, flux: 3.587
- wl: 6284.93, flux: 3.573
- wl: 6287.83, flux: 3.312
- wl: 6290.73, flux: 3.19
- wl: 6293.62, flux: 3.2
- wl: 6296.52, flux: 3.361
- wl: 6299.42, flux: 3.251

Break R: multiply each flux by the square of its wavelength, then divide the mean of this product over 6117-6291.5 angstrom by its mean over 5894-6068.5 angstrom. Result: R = 1.1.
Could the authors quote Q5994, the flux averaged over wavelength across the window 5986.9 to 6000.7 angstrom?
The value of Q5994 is 2.9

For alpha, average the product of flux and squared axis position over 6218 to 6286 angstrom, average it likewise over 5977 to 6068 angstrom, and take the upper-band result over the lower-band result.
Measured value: 1.1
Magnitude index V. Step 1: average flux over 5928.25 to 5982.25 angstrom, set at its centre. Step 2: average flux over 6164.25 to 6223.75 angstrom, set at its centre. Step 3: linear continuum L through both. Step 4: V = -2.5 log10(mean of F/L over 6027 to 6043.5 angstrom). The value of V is -0.02 mag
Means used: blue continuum 3.18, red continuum 3.42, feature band 3.32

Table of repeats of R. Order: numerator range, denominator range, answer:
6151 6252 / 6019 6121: 1.03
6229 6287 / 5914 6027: 1.17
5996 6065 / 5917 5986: 1.10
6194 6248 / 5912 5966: 1.21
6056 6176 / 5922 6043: 1.09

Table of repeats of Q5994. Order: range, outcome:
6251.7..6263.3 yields 3.4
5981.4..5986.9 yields 3.41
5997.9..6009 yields 3.15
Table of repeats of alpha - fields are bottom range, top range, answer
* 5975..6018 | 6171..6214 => 1.14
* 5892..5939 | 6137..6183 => 1.27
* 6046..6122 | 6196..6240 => 1.05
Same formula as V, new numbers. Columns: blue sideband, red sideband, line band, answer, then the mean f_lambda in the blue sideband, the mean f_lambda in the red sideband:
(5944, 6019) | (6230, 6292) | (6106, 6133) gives -0.04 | 3.19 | 3.38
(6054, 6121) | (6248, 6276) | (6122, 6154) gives 0.02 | 3.39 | 3.4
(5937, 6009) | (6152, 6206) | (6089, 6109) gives -0.09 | 3.17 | 3.37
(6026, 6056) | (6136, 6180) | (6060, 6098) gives 0.02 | 3.43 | 3.3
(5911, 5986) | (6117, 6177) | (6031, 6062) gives -0.07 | 3.13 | 3.34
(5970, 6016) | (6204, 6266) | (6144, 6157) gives 0.06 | 3.18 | 3.4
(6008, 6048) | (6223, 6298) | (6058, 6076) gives 0.05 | 3.43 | 3.36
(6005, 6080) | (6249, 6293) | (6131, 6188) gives 0.03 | 3.4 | 3.39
